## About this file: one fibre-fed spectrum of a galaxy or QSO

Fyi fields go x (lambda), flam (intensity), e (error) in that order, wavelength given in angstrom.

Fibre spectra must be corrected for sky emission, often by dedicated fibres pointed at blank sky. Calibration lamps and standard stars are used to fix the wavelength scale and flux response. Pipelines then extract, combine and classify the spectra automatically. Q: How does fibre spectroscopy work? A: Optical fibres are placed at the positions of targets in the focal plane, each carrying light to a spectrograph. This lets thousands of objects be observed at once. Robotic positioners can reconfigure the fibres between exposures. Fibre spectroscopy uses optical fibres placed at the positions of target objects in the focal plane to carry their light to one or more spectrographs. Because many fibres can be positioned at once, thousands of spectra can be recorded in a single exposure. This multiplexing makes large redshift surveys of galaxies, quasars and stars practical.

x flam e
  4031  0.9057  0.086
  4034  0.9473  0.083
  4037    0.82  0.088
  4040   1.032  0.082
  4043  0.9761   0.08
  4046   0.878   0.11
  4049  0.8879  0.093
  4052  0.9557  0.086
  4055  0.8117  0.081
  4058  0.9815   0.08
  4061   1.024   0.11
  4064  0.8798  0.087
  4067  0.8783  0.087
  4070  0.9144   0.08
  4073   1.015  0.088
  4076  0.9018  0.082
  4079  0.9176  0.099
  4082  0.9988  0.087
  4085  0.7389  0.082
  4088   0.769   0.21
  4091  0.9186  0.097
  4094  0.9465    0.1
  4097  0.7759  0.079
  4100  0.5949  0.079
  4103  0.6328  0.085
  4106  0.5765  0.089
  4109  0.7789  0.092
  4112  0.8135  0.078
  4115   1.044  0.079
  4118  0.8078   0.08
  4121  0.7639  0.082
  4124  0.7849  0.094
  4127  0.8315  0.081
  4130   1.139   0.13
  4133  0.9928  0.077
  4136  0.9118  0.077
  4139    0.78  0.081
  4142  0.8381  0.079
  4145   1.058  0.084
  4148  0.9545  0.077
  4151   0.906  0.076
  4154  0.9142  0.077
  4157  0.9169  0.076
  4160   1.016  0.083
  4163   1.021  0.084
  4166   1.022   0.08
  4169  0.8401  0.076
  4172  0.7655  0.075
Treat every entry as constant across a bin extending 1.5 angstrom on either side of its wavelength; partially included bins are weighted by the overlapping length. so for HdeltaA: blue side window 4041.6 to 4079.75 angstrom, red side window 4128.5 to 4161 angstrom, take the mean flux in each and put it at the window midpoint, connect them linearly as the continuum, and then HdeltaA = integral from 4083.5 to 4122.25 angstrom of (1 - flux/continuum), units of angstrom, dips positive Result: 6.4 angstrom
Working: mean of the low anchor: 0.925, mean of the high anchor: 0.947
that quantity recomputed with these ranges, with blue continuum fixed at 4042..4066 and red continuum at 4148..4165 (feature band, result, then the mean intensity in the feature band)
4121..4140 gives 1.0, 0.899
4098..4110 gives 3.8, 0.646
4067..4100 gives 2.0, 0.876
